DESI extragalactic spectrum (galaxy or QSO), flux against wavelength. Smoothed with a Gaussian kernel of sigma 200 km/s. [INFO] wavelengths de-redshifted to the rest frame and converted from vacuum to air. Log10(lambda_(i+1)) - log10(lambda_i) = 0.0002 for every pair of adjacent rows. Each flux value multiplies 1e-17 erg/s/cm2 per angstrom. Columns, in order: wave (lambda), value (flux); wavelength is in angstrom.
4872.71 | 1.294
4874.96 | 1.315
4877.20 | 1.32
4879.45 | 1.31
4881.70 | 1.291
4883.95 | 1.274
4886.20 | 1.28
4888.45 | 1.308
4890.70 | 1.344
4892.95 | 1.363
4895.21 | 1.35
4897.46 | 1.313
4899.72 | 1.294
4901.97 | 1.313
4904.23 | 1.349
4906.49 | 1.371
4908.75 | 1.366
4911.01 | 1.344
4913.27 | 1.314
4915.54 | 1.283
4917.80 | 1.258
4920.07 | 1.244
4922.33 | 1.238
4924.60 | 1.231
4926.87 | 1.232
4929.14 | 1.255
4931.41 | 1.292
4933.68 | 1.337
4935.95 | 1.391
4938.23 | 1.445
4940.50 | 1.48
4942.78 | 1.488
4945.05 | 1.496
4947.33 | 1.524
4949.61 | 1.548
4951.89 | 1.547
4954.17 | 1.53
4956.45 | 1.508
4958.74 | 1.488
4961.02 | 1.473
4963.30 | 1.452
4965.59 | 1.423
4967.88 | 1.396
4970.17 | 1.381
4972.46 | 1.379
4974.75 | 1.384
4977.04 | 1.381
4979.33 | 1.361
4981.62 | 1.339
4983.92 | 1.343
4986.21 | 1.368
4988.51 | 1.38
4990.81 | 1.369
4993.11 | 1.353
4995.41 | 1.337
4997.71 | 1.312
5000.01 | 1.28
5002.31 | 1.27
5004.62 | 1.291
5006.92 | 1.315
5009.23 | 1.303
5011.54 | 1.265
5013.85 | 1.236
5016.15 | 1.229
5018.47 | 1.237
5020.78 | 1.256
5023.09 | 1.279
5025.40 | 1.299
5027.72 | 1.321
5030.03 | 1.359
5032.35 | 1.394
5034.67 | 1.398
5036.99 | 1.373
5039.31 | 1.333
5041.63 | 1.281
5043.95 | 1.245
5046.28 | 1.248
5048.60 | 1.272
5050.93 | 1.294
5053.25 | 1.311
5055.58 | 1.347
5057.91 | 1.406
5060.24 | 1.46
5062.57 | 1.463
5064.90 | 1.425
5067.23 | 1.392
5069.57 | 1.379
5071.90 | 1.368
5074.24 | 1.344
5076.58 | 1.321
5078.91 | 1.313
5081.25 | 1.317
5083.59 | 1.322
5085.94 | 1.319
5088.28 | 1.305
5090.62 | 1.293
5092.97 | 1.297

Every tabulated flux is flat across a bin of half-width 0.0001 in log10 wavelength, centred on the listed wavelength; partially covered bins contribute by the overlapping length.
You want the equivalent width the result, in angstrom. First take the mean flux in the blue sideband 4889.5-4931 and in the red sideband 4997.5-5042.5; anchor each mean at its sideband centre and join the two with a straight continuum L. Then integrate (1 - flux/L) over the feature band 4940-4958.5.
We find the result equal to -3.0 angstrom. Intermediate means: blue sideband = 1.3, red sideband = 1.3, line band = 1.51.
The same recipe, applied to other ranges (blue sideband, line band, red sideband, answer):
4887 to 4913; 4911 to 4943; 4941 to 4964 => 2.4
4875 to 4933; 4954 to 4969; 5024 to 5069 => -1.6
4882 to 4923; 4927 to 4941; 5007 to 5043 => -0.4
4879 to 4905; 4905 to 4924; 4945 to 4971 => 1.0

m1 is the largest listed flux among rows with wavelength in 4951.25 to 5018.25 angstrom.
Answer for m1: 1.547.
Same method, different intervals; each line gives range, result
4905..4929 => 1.371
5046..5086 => 1.463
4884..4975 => 1.548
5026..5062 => 1.46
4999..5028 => 1.321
